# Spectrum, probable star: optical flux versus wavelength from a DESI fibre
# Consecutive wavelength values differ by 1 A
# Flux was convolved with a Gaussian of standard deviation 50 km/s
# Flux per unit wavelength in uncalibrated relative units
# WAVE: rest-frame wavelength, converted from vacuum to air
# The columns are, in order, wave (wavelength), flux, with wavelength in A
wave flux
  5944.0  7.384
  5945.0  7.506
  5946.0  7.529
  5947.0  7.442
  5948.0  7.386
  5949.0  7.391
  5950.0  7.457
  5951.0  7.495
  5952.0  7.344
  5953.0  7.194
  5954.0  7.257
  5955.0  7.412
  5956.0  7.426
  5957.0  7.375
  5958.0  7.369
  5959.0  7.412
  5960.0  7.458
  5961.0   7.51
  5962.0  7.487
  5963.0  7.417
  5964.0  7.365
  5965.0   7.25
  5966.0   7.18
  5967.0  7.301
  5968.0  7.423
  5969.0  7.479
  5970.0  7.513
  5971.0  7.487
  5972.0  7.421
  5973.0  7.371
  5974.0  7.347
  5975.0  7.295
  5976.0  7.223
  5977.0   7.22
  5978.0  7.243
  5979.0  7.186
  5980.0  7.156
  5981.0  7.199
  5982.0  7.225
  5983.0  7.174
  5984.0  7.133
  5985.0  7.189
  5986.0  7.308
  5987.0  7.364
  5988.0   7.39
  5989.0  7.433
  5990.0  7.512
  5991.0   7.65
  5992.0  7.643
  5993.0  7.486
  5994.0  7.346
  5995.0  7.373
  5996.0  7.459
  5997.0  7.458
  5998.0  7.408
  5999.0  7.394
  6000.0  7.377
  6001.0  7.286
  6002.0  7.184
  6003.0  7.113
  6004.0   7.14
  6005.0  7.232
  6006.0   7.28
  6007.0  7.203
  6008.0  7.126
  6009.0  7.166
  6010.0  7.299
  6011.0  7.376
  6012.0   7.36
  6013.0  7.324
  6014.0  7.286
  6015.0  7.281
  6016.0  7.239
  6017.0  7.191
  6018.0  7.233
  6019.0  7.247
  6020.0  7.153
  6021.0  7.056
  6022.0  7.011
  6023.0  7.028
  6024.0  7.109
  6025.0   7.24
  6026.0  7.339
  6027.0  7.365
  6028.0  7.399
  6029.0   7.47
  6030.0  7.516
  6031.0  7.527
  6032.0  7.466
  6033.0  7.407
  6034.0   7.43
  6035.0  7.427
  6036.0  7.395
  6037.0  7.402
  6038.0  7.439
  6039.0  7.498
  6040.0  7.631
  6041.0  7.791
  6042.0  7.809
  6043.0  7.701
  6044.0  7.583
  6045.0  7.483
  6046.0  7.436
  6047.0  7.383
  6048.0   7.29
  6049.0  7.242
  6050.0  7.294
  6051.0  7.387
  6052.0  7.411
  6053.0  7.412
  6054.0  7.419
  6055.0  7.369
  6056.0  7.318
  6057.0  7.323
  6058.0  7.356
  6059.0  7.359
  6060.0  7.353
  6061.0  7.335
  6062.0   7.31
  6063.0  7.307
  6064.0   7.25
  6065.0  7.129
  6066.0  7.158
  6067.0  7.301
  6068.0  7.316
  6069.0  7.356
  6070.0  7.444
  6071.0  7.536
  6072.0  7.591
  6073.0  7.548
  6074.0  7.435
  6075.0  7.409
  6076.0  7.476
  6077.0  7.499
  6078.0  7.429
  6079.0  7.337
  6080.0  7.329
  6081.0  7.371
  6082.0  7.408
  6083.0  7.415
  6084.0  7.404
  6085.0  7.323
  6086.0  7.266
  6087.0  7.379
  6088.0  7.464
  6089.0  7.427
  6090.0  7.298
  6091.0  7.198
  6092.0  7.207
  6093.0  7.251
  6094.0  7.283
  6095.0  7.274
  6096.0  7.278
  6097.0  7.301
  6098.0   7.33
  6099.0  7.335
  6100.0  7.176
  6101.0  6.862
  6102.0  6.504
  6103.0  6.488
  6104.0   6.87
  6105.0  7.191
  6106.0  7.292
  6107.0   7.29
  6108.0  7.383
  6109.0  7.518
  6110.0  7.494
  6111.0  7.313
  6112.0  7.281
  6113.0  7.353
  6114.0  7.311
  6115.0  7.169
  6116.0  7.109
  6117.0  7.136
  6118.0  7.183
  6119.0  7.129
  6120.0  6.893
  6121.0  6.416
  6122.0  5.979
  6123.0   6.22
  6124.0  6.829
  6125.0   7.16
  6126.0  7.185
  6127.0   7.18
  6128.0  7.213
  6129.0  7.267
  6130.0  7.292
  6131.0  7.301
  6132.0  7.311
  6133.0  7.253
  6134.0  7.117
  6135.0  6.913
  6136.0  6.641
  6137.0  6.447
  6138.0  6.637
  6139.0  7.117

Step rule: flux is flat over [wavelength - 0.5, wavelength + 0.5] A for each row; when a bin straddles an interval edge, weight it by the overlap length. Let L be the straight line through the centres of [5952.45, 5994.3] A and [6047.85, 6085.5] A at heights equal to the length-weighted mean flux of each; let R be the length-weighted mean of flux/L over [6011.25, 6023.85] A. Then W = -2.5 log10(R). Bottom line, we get 0.02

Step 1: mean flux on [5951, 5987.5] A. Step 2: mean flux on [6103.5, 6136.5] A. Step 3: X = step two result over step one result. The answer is 1.0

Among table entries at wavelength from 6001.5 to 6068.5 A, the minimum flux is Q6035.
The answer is 7.011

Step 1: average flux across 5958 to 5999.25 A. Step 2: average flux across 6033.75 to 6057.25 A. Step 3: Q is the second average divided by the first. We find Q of 1.01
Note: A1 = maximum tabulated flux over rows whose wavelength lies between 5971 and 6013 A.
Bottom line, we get 7.65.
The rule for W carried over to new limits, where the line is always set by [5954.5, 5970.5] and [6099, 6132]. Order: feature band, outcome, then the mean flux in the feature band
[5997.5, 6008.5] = 0.01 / 7.25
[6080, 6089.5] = -0.04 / 7.38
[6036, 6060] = -0.03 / 7.45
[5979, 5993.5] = 0.00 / 7.34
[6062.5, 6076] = -0.03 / 7.37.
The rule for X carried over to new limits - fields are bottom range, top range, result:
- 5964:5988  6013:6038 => 1.00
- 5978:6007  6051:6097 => 1.00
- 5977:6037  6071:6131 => 0.99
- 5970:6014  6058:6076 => 1.01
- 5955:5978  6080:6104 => 0.98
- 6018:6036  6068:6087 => 1.02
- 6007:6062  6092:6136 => 0.97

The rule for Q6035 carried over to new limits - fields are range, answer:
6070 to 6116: 6.488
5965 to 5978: 7.18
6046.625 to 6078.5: 7.129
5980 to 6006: 7.113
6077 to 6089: 7.266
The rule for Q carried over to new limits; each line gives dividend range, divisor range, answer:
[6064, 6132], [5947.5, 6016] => 0.98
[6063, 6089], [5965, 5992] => 1.01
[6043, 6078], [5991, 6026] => 1.01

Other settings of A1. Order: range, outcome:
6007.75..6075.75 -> 7.809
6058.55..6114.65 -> 7.591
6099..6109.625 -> 7.518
